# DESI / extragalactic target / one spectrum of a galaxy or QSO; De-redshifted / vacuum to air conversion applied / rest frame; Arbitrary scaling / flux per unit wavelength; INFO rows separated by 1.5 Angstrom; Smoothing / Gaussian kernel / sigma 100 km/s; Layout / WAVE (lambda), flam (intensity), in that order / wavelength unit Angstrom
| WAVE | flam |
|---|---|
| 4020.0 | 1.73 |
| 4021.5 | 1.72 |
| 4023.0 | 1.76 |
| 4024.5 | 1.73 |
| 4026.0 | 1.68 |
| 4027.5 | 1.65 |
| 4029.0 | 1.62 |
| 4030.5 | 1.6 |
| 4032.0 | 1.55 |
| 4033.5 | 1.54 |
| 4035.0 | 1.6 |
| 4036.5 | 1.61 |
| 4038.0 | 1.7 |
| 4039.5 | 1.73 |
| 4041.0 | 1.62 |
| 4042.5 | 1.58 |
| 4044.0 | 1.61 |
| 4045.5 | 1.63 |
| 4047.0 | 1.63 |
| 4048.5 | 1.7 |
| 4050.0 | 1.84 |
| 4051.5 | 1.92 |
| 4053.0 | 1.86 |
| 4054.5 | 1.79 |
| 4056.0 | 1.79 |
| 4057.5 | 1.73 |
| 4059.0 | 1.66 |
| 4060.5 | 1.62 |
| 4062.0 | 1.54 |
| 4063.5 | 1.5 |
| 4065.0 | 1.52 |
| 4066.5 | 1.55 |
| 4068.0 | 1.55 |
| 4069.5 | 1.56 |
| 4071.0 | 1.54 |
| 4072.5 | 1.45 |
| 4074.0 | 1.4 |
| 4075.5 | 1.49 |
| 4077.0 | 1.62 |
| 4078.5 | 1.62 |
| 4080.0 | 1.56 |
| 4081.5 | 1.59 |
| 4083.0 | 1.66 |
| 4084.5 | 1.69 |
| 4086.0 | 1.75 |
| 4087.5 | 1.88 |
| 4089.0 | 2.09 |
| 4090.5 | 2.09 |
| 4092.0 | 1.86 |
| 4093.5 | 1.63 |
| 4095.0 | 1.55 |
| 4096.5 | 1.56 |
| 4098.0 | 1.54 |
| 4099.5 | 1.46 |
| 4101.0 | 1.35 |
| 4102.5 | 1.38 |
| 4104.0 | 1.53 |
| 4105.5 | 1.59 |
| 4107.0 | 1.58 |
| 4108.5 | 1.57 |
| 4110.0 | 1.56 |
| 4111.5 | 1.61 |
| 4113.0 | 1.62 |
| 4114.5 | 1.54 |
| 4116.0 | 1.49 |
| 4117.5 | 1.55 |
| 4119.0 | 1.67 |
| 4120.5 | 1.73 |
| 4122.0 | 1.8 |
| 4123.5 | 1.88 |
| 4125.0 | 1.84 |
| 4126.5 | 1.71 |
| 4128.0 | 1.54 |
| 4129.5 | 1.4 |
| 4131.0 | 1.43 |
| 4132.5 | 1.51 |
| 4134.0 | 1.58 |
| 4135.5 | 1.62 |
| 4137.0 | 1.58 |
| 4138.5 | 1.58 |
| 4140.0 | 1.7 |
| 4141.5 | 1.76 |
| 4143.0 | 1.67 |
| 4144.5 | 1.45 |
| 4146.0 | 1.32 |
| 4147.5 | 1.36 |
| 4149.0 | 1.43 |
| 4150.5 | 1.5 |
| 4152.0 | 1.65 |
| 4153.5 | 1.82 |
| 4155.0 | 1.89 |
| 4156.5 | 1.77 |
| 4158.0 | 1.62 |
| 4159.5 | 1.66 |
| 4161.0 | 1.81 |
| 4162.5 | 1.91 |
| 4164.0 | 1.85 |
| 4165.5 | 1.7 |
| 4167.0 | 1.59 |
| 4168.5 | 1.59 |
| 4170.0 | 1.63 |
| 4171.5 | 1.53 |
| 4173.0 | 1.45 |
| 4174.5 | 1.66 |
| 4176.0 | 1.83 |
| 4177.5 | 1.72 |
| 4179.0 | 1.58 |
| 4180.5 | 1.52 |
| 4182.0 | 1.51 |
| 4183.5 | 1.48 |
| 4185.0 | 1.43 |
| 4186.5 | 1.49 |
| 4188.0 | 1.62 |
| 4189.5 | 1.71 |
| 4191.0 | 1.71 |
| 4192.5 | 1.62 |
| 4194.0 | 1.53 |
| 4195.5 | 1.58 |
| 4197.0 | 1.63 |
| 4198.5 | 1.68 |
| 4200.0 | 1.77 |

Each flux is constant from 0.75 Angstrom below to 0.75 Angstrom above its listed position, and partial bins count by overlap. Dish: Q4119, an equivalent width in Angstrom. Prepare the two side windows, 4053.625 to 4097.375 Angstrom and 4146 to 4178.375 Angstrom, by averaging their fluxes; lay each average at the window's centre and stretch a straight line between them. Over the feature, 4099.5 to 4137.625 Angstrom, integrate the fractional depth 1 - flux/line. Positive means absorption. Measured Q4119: 1.6 Angstrom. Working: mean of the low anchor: 1.65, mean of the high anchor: 1.66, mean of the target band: 1.58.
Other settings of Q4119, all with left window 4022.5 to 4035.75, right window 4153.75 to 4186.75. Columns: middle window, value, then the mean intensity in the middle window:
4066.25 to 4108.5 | 0.8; 1.61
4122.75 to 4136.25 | 0.3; 1.61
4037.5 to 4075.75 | 0.0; 1.64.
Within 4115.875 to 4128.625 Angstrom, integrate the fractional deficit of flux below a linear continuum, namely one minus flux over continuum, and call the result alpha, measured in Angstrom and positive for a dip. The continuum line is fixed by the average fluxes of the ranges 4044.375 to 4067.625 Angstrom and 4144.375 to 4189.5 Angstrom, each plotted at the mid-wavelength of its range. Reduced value -0.5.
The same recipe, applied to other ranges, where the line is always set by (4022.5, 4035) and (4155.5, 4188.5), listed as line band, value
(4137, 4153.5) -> 0.80 Angstrom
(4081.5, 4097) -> -1.27 Angstrom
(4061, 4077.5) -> 1.17 Angstrom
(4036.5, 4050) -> -0.18 Angstrom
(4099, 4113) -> 0.99 Angstrom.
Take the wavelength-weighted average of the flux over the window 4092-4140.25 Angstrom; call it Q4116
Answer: 1.59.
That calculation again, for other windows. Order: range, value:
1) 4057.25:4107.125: 1.61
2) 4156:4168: 1.74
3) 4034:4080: 1.63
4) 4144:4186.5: 1.62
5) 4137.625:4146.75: 1.58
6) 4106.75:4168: 1.63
